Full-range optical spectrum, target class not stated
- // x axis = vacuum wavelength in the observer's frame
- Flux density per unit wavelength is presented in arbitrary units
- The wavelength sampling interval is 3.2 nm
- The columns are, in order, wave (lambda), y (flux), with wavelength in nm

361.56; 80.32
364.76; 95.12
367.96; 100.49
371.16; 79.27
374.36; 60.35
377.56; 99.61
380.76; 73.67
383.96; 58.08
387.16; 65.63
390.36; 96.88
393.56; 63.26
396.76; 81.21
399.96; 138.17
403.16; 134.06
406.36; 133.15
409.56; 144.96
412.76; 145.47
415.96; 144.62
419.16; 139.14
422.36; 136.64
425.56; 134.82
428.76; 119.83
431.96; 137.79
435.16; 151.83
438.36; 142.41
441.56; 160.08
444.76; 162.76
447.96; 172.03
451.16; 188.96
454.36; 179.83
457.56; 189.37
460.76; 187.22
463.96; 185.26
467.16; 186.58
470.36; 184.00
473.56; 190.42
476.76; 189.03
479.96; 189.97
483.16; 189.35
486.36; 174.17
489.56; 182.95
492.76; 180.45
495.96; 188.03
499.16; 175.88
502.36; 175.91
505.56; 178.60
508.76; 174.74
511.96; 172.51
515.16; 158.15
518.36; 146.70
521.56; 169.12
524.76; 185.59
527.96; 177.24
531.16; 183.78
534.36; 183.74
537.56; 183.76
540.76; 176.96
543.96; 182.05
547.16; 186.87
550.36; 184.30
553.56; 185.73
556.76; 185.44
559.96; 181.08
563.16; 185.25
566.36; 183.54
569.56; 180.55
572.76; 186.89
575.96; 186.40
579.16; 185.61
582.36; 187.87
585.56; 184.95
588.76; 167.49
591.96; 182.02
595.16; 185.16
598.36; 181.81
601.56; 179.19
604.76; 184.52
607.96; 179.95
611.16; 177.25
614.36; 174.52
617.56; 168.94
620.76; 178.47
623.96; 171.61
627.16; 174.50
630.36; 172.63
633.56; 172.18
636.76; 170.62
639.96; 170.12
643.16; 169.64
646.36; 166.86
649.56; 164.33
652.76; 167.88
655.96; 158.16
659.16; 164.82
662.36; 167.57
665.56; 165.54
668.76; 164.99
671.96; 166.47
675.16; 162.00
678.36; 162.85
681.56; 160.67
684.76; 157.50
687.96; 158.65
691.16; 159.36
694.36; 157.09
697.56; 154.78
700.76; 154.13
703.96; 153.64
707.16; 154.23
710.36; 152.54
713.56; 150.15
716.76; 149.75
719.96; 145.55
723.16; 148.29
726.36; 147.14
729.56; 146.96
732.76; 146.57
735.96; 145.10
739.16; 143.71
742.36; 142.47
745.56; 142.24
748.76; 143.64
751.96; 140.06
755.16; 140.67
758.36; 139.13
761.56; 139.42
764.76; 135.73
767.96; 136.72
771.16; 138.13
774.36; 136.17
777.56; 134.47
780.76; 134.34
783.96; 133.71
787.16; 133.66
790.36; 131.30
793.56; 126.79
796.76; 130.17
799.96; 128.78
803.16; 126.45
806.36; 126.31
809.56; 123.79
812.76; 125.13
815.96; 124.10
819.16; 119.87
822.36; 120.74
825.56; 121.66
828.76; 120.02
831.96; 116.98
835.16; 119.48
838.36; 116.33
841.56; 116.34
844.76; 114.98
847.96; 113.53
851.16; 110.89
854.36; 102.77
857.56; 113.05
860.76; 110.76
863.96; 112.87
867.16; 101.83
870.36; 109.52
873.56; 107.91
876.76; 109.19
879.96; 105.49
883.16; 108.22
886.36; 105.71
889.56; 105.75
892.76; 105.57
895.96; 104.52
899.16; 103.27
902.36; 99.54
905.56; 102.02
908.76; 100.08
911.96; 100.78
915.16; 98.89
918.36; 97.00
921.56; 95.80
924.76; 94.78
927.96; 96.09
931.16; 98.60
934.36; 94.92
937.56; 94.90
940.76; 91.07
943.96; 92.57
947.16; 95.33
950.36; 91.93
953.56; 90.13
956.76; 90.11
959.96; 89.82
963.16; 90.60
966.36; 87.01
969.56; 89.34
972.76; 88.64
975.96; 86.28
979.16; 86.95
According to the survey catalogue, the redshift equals -0.001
